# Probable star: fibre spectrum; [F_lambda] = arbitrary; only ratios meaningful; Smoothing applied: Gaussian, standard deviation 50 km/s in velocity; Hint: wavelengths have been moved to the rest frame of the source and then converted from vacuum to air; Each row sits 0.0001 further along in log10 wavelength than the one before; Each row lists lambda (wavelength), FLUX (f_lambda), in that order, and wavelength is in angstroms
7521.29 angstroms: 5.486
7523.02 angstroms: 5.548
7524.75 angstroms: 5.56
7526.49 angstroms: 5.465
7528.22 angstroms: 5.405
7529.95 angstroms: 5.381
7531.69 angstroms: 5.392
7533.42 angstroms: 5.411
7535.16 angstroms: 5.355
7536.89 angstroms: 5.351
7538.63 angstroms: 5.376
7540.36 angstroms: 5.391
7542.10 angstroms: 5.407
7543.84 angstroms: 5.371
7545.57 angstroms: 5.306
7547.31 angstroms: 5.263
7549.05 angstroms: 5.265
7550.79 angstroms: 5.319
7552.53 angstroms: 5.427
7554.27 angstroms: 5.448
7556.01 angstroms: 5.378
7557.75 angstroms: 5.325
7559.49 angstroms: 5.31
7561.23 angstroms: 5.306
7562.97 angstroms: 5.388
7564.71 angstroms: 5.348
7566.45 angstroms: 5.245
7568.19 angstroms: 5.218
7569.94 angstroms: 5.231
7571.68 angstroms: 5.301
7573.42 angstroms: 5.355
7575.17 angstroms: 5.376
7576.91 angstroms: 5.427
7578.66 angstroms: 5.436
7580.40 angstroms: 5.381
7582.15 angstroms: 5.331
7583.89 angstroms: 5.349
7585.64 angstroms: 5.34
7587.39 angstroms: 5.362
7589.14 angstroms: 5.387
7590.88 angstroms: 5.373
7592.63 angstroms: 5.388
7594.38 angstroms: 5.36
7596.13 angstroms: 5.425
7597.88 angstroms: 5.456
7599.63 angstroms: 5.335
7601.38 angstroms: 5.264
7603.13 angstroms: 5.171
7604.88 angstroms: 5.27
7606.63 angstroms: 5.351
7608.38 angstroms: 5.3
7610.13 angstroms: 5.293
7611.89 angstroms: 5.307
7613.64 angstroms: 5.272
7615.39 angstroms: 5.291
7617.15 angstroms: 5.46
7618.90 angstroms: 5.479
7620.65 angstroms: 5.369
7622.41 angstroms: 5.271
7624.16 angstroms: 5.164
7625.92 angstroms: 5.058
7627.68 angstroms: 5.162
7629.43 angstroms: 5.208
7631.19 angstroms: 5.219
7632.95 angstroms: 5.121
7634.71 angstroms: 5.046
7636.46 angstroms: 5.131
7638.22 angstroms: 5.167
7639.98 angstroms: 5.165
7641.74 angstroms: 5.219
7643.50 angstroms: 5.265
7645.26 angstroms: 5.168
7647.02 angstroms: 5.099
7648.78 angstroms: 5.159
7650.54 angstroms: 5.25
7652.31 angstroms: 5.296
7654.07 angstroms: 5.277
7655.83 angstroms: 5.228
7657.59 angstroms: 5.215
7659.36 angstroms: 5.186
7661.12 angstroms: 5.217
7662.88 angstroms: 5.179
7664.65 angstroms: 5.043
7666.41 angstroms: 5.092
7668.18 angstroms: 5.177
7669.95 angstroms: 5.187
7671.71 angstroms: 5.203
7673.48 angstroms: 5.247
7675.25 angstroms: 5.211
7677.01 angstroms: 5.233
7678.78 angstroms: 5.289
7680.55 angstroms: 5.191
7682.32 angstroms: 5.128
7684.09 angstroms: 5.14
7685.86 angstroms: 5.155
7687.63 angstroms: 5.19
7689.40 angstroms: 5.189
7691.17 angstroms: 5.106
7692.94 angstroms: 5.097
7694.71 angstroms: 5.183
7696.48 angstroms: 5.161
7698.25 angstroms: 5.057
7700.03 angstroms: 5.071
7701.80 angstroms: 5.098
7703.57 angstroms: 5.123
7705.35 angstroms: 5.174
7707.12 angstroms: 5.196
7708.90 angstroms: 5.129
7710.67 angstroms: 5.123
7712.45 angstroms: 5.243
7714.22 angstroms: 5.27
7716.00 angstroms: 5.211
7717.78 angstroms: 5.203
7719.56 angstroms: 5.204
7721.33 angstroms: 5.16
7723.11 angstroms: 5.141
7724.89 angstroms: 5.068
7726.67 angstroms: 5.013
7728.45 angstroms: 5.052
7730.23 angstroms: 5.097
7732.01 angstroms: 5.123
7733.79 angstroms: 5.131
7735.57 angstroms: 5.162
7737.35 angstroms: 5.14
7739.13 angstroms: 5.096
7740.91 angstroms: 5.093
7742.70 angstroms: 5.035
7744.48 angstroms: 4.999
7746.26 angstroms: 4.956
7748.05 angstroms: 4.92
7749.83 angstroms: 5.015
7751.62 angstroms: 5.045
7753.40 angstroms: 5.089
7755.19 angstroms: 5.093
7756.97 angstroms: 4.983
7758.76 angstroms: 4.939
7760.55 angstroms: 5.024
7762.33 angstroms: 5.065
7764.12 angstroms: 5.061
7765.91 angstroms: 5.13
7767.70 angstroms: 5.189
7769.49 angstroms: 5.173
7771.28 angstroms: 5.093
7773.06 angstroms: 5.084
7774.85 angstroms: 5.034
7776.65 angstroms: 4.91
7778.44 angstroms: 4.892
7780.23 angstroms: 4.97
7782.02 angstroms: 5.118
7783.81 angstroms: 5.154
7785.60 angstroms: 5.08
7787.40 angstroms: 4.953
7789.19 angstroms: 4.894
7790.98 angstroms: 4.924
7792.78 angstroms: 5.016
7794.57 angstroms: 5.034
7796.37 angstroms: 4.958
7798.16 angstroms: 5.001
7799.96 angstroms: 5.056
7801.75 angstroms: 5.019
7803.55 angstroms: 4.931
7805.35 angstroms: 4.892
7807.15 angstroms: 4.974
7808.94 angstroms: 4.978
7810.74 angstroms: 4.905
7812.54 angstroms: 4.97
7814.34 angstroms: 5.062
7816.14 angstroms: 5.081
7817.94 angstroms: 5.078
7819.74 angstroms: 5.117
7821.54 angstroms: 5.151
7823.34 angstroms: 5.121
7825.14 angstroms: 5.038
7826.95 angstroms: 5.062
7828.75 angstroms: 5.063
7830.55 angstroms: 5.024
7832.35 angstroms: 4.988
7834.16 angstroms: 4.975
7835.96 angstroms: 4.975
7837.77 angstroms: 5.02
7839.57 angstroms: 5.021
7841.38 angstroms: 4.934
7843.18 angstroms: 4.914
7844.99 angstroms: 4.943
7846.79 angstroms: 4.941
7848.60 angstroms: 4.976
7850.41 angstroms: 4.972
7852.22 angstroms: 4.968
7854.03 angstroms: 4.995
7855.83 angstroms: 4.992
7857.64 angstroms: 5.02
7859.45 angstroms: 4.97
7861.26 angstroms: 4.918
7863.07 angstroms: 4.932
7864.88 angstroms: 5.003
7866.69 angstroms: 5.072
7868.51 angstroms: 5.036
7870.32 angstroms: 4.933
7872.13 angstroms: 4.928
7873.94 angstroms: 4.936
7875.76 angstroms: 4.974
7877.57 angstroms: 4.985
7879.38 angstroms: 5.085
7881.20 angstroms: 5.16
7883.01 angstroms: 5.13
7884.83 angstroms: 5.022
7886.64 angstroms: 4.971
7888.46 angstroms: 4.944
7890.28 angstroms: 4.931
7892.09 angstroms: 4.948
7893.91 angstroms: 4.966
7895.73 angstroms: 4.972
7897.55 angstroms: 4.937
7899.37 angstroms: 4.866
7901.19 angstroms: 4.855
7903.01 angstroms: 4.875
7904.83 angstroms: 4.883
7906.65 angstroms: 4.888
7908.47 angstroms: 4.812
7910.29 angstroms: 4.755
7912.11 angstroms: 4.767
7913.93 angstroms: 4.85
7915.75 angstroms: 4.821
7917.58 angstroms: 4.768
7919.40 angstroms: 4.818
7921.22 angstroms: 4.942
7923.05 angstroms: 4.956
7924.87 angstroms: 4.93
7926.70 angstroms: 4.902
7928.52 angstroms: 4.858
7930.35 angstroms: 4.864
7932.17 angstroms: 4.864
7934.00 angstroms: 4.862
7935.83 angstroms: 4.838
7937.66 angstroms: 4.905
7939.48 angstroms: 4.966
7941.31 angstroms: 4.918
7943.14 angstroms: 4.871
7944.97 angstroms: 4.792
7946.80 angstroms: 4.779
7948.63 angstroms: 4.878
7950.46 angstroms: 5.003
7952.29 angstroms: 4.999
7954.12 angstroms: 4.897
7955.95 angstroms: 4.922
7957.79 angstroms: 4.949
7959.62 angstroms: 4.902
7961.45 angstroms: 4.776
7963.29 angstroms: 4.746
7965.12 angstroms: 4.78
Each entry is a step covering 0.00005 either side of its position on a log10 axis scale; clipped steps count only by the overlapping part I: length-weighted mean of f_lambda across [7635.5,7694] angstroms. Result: 5.19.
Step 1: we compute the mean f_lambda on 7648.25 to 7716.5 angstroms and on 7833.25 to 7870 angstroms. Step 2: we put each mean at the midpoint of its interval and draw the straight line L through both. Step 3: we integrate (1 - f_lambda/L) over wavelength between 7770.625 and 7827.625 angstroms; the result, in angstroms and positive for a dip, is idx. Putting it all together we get 0.3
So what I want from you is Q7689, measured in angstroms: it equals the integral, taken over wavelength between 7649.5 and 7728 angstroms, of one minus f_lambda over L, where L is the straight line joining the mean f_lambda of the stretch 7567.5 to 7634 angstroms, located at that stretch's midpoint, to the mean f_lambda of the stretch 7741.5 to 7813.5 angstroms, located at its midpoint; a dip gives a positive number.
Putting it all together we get -0.12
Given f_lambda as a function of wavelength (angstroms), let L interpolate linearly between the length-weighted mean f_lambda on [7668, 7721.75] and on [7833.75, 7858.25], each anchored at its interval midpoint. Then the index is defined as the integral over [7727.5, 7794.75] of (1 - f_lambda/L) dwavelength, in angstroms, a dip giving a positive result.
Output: 0.5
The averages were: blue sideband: 5.17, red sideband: 4.98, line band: 5.05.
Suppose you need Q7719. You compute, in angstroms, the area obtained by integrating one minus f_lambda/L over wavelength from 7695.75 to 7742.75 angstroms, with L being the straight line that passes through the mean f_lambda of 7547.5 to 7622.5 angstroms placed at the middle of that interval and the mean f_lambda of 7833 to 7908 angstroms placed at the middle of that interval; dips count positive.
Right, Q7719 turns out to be 0.3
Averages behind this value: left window 5.34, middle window 5.13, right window 4.97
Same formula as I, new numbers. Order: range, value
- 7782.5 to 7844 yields 5.01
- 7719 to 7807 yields 5.04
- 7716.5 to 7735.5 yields 5.12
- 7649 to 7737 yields 5.17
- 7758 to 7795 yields 5.04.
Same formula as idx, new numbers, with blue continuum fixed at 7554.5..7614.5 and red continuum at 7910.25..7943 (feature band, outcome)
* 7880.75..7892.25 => -0.2 angstroms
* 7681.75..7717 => 0.2 angstroms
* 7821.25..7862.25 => -0.1 angstroms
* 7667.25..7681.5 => 0.0 angstroms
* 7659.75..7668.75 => 0.1 angstroms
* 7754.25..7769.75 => 0.1 angstroms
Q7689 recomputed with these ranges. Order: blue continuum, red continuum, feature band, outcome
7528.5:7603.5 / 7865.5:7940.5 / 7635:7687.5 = 0.4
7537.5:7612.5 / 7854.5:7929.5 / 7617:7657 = 0.4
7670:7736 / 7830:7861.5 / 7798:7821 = 0.1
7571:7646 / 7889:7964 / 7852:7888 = -0.4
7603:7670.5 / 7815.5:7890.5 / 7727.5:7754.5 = 0.3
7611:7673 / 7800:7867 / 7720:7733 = 0.1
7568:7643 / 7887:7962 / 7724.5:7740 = 0.1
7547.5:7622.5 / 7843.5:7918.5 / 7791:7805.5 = 0.2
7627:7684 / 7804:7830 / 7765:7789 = 0.1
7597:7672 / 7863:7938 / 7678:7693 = 0.0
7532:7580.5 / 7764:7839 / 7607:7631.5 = -0.1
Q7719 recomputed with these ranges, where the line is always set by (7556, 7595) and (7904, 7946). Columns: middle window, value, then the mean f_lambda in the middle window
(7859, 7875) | -0.1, 4.97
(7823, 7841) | -0.1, 5.02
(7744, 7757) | 0.2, 5.02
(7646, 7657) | 0.0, 5.22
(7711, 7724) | -0.1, 5.2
